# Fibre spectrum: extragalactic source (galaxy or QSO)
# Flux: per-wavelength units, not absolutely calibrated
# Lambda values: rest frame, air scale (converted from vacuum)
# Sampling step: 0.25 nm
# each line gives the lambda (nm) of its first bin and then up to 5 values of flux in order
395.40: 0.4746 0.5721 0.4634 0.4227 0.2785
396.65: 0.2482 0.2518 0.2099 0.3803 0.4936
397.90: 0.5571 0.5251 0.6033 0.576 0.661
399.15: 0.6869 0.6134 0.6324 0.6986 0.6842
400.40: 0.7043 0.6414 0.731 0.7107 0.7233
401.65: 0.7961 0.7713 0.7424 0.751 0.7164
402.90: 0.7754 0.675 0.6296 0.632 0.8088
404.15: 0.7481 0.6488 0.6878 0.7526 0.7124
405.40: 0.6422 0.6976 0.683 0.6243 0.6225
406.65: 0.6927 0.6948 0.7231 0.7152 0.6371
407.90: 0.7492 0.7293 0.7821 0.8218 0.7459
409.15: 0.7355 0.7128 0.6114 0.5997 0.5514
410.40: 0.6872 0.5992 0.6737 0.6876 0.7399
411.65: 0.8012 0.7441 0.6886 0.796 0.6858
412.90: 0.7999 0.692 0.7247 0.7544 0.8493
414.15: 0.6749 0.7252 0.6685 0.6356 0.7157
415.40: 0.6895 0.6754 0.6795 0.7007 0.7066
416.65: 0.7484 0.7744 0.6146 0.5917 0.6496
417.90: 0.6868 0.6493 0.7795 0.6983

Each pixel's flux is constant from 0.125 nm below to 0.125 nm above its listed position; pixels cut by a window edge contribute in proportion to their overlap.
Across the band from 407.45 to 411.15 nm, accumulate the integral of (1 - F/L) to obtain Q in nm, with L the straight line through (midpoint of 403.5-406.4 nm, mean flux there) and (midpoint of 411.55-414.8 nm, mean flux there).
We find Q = 0.14 nm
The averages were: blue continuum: 0.691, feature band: 0.689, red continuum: 0.738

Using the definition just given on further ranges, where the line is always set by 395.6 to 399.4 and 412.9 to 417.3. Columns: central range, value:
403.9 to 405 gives -0.31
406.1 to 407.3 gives -0.17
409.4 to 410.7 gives 0.04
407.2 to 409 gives -0.37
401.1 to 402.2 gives -0.48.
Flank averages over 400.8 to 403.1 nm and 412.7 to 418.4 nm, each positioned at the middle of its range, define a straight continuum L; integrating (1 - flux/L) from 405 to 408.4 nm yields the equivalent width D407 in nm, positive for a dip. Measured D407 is 0.18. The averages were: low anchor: 0.744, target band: 0.69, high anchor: 0.702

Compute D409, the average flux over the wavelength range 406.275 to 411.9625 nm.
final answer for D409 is 0.698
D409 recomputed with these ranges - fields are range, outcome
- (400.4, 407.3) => 0.705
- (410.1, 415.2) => 0.712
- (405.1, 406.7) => 0.665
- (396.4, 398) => 0.348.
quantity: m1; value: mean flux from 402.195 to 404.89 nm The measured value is 0.71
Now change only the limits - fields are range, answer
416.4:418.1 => 0.678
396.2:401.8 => 0.563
